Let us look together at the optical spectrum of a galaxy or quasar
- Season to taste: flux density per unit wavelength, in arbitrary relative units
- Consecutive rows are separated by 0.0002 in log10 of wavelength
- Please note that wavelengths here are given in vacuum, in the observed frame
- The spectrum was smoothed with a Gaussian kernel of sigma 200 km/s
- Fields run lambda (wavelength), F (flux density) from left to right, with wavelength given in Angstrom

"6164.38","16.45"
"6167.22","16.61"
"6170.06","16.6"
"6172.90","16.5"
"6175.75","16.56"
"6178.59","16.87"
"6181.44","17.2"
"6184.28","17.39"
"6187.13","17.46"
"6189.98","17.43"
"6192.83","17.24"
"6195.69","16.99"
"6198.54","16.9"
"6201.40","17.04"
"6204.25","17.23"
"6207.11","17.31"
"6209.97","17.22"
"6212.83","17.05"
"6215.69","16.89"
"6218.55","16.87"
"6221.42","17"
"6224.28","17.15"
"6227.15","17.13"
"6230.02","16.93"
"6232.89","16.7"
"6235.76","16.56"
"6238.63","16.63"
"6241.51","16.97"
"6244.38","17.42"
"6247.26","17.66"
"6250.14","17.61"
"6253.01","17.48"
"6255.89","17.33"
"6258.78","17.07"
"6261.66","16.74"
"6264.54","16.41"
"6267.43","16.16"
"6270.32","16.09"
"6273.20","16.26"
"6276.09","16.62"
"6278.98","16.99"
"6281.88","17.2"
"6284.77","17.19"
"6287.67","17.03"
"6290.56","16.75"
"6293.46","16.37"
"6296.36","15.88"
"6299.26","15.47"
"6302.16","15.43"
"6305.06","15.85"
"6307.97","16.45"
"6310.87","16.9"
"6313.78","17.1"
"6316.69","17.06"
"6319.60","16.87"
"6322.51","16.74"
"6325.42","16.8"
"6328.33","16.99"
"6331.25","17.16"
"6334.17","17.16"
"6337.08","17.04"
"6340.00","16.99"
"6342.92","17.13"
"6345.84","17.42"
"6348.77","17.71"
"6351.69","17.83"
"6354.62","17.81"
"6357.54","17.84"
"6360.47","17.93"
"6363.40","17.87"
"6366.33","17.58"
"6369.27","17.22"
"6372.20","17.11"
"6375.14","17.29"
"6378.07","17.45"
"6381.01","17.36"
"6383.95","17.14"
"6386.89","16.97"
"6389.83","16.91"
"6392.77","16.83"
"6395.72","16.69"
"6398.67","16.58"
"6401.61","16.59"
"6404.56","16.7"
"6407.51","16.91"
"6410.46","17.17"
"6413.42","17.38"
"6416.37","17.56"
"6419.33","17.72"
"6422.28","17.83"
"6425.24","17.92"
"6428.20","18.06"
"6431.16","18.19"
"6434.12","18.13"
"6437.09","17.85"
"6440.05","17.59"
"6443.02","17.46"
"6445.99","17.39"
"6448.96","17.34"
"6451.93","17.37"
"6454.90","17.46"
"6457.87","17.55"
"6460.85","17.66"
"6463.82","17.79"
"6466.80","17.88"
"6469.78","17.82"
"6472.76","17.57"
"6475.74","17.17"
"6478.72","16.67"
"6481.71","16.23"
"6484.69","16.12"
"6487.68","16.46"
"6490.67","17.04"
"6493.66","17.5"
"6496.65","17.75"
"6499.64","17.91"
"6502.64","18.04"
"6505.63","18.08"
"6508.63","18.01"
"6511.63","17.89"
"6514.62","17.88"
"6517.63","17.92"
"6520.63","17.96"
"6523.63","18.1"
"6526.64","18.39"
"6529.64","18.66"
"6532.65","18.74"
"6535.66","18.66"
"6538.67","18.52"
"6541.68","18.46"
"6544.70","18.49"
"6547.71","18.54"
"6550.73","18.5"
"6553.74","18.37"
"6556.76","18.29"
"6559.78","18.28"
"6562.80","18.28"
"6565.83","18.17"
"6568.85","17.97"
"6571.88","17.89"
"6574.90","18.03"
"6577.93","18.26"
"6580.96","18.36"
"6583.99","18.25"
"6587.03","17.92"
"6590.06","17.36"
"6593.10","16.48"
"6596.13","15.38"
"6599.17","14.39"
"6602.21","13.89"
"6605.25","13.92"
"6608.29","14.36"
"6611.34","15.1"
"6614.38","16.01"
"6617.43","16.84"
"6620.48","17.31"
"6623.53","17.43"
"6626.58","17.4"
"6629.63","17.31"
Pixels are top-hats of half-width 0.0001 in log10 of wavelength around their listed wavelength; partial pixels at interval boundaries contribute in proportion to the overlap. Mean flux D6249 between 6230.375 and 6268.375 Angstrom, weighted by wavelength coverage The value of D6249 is 17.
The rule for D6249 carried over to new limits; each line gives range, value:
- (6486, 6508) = 17.5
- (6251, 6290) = 16.8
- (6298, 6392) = 17.1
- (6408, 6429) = 17.6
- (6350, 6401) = 17.3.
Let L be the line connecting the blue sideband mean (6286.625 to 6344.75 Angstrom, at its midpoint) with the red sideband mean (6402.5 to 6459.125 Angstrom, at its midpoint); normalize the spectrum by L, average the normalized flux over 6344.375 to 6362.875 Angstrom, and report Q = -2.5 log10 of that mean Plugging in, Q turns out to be -0.05 mag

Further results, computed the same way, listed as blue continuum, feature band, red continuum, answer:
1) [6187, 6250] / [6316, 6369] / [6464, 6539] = 0.002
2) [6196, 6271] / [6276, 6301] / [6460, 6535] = 0.035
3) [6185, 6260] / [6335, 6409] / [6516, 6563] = 0.030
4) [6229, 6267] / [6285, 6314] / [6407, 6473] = 0.056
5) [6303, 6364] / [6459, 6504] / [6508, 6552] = 0.045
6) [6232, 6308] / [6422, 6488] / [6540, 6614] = -0.030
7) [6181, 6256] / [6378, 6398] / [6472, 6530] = 0.024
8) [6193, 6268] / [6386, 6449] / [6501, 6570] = 0.027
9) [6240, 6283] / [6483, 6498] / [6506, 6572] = 0.067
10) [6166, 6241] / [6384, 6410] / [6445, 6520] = 0.032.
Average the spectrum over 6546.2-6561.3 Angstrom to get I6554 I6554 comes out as 18.4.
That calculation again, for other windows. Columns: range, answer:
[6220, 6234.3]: 17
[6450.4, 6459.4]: 17.5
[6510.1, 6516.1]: 17.9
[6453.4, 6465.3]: 17.6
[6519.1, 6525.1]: 18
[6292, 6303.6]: 15.8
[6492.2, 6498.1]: 17.6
